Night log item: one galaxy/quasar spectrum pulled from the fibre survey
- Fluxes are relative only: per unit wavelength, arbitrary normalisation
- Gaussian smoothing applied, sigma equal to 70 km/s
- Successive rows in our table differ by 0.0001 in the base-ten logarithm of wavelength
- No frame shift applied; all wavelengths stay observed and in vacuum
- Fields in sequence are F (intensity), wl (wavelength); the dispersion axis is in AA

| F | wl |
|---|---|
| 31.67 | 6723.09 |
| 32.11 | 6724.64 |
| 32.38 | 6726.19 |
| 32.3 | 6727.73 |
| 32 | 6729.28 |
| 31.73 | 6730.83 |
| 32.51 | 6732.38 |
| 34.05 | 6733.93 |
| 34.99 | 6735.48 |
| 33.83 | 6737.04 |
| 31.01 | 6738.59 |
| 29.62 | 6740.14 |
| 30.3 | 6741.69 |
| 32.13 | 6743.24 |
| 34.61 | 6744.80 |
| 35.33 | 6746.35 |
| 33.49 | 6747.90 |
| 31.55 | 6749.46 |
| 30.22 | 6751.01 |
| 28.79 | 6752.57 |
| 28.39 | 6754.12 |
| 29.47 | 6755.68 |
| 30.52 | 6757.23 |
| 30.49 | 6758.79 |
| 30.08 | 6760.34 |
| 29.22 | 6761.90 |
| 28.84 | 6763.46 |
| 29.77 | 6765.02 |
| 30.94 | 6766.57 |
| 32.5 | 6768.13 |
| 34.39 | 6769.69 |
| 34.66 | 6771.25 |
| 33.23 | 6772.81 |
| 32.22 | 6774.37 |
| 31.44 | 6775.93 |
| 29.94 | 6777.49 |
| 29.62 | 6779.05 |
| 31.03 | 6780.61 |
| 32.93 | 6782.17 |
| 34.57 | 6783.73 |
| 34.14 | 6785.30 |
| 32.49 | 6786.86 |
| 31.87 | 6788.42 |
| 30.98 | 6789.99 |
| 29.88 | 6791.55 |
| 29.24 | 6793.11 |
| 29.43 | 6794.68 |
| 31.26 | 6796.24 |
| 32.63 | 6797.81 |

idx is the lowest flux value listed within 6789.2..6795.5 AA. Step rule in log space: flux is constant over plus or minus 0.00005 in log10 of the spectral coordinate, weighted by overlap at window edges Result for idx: 29.24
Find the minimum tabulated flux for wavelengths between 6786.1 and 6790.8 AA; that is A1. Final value 30.98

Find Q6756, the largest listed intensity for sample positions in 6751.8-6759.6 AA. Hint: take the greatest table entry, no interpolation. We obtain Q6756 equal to 30.52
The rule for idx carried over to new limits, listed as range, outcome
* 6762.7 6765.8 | 28.84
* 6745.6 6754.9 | 28.39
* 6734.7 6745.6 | 29.62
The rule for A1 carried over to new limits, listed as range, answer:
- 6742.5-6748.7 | 32.13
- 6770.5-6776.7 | 31.44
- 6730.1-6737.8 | 31.73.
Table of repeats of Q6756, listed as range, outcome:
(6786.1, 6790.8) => 32.49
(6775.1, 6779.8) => 31.44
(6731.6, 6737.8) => 34.99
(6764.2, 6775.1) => 34.66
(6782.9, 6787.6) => 34.57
